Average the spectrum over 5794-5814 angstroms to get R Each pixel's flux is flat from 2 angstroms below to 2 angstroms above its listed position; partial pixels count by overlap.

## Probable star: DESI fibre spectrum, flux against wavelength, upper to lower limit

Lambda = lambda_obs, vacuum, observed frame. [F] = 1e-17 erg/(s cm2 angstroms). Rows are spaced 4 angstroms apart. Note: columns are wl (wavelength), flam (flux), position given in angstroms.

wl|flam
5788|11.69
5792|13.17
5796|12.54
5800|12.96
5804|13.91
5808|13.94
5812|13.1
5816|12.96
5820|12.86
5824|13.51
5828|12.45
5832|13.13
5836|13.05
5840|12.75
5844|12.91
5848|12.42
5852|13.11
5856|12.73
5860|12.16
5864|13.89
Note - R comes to 13.3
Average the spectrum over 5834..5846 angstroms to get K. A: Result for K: 12.9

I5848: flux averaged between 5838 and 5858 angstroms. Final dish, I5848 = 12.8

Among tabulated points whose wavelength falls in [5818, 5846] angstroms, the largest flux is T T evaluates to 13.51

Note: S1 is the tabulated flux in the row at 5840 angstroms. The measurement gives 12.75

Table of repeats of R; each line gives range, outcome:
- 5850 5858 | 12.9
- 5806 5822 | 13.2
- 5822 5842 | 13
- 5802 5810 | 13.9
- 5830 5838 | 13.1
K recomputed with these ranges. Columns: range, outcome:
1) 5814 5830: 12.9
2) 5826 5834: 12.8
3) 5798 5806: 13.4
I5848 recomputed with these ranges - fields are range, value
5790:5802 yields 12.9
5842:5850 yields 12.7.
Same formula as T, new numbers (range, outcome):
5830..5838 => 13.13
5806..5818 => 13.94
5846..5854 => 13.11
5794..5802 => 12.96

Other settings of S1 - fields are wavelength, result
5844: 12.91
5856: 12.73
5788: 11.69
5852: 13.11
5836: 13.05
